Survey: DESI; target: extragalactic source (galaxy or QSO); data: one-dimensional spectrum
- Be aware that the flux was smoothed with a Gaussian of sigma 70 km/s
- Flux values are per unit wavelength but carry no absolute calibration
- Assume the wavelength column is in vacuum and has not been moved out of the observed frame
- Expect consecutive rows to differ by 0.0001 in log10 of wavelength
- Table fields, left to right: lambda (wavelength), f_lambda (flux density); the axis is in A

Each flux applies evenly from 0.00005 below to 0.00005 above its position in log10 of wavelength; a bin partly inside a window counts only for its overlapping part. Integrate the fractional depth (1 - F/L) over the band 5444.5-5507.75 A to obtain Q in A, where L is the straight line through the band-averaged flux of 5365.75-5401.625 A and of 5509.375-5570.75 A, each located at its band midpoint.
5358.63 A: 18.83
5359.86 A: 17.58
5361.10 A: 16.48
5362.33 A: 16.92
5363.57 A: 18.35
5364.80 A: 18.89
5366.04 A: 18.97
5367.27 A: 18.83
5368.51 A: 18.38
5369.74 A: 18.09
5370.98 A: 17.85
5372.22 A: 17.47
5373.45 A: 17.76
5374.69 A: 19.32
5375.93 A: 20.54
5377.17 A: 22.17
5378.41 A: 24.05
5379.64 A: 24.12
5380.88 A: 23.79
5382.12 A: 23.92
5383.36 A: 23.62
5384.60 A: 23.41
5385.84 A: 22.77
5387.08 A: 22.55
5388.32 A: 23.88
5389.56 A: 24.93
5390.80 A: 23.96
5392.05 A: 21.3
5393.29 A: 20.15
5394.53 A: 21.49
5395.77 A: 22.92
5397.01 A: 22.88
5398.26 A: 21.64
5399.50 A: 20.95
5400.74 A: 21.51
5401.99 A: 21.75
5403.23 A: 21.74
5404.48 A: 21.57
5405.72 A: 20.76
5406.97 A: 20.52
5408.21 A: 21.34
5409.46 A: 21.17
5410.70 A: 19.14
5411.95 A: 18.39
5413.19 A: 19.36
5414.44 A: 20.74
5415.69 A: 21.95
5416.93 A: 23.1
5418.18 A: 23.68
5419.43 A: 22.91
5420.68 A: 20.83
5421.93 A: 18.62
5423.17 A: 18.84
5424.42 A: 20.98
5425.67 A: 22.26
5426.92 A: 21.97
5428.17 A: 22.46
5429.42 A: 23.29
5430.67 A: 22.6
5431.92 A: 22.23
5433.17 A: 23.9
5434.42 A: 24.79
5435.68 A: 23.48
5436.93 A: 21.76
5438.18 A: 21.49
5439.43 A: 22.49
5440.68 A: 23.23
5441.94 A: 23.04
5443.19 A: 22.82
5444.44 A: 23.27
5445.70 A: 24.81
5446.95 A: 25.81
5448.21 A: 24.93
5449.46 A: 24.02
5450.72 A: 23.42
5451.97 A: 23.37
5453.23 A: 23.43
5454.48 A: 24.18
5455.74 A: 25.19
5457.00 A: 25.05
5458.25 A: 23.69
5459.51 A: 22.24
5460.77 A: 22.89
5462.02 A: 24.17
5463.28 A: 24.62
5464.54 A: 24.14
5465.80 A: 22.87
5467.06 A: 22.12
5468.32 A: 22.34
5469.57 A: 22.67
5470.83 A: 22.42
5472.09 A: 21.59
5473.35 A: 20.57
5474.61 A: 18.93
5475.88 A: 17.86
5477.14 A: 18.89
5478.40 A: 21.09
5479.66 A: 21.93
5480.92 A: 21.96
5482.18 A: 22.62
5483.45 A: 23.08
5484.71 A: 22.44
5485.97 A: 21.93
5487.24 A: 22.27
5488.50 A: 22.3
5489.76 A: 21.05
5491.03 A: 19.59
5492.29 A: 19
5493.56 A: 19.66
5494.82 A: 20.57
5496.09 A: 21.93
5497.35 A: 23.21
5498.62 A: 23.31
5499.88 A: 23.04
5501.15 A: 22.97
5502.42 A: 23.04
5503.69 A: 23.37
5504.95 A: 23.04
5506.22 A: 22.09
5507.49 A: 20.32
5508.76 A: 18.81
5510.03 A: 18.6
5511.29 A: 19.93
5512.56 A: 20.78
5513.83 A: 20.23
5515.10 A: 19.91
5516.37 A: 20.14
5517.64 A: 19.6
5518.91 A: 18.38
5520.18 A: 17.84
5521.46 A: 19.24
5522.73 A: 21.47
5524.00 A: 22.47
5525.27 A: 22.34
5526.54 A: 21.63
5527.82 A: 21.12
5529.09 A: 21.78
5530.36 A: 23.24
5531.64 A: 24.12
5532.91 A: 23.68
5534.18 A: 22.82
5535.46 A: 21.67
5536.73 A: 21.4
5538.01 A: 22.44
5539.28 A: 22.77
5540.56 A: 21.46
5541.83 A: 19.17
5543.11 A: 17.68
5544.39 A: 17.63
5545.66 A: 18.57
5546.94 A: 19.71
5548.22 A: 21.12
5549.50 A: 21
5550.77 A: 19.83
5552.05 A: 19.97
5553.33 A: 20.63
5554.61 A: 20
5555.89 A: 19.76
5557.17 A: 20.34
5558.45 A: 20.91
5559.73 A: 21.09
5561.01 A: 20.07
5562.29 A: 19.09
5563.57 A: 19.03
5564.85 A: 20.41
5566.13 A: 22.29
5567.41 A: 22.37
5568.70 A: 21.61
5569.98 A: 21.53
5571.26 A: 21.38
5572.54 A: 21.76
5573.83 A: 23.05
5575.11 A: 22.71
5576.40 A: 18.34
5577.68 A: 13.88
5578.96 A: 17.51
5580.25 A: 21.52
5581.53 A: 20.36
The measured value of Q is -4.3 A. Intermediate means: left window 21.5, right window 20.7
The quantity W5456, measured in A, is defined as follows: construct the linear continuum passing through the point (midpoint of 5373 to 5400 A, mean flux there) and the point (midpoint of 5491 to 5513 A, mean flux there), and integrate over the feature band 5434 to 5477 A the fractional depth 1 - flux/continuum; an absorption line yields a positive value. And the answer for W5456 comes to -2.4 A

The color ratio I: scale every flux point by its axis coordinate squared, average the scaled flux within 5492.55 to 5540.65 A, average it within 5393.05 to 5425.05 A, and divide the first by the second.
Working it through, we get 1.05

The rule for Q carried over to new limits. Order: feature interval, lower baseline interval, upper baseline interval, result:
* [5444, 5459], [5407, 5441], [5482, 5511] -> -1.78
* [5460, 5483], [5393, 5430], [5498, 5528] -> -0.83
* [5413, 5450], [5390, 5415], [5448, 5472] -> -0.31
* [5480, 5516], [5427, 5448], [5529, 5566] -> 0.66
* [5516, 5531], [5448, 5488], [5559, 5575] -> 0.70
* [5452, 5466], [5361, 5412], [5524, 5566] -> -1.94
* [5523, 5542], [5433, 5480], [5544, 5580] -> -1.11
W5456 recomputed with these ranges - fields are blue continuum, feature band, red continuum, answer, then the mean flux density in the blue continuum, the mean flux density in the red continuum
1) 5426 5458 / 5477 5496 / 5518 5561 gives 0.8 A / 23.5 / 20.8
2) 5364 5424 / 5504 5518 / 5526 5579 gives 0.3 A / 21.2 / 20.8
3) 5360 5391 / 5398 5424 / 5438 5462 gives 1.4 A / 20.8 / 23.7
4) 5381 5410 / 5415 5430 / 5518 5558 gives 0.2 A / 22.2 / 20.8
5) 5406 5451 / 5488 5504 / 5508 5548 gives -0.4 A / 22.2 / 20.7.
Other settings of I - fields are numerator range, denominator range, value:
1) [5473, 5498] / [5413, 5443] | 0.97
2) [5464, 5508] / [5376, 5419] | 1.02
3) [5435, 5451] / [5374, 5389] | 1.05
